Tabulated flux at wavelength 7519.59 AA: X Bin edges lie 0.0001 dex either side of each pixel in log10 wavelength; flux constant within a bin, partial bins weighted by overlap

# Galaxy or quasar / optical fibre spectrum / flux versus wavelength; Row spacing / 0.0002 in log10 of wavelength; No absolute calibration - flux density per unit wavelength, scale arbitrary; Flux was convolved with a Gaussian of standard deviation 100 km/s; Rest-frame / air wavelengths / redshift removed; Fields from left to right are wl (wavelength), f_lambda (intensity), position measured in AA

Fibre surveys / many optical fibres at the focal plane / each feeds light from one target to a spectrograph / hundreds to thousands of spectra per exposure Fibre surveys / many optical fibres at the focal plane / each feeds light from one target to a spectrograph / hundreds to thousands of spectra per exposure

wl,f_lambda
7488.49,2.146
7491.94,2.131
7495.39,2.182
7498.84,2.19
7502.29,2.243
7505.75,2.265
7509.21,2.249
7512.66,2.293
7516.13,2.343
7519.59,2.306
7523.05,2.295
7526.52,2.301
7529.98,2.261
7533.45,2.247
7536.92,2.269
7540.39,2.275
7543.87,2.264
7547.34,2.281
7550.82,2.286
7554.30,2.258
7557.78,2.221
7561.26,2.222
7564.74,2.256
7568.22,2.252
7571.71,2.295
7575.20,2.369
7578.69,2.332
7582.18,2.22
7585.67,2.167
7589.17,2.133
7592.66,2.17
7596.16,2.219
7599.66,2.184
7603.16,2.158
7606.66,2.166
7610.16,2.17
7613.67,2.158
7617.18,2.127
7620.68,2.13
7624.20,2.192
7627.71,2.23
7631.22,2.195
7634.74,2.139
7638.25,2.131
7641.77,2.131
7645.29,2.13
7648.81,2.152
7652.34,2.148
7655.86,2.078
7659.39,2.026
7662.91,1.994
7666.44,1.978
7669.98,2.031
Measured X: 2.306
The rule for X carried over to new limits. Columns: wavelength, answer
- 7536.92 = 2.269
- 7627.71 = 2.23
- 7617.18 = 2.127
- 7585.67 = 2.167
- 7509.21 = 2.249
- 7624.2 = 2.192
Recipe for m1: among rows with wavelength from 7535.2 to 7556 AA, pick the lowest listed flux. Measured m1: 2.258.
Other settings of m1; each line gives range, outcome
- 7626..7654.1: 2.13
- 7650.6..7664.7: 1.994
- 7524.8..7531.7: 2.261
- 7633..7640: 2.131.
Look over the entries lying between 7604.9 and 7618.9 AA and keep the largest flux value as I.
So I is 2.17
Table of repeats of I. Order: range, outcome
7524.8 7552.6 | 2.301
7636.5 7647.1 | 2.131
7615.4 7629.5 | 2.23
